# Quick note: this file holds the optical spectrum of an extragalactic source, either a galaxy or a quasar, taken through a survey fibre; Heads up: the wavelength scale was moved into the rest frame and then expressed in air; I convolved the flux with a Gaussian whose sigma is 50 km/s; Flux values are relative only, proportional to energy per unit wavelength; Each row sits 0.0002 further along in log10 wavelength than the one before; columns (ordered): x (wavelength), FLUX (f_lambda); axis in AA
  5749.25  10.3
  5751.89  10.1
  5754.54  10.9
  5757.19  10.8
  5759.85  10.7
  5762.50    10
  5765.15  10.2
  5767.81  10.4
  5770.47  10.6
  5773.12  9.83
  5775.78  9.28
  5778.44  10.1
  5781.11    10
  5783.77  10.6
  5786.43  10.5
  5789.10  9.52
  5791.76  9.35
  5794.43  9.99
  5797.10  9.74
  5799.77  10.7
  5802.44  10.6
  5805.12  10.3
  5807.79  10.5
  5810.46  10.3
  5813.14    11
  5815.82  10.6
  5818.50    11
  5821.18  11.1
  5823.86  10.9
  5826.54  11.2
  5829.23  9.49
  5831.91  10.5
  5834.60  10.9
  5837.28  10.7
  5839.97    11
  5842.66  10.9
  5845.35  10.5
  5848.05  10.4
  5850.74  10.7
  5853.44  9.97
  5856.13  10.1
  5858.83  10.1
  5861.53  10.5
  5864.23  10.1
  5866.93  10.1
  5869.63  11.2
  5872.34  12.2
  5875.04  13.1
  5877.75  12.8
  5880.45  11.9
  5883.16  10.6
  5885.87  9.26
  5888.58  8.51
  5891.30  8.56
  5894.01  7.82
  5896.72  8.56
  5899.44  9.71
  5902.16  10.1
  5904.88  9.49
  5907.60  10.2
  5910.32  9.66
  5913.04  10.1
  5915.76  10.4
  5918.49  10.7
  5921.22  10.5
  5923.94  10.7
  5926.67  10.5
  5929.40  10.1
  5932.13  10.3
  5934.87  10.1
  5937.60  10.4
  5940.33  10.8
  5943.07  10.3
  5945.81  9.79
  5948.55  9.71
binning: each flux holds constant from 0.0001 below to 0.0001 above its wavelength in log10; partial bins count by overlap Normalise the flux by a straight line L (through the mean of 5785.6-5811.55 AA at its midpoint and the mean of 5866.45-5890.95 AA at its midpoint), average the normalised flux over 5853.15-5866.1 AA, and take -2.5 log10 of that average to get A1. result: 0.065 mag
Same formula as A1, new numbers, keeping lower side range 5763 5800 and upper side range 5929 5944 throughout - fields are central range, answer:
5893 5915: 0.085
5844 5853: -0.031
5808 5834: -0.058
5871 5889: -0.111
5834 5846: -0.069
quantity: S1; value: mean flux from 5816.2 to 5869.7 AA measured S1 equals 10.6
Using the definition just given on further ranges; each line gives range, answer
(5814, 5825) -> 10.9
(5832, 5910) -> 10.3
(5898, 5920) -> 10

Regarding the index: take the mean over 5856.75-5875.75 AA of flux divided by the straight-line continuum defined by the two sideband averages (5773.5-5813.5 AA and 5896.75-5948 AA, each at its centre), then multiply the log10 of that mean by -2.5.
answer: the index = -0.08 mag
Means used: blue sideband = 10.1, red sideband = 10.2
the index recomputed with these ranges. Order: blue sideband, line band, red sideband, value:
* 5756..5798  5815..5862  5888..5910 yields -0.103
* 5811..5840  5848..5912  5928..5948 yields 0.028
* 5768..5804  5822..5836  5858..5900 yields -0.045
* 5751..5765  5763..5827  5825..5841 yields 0.024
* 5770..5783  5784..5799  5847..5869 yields 0.011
